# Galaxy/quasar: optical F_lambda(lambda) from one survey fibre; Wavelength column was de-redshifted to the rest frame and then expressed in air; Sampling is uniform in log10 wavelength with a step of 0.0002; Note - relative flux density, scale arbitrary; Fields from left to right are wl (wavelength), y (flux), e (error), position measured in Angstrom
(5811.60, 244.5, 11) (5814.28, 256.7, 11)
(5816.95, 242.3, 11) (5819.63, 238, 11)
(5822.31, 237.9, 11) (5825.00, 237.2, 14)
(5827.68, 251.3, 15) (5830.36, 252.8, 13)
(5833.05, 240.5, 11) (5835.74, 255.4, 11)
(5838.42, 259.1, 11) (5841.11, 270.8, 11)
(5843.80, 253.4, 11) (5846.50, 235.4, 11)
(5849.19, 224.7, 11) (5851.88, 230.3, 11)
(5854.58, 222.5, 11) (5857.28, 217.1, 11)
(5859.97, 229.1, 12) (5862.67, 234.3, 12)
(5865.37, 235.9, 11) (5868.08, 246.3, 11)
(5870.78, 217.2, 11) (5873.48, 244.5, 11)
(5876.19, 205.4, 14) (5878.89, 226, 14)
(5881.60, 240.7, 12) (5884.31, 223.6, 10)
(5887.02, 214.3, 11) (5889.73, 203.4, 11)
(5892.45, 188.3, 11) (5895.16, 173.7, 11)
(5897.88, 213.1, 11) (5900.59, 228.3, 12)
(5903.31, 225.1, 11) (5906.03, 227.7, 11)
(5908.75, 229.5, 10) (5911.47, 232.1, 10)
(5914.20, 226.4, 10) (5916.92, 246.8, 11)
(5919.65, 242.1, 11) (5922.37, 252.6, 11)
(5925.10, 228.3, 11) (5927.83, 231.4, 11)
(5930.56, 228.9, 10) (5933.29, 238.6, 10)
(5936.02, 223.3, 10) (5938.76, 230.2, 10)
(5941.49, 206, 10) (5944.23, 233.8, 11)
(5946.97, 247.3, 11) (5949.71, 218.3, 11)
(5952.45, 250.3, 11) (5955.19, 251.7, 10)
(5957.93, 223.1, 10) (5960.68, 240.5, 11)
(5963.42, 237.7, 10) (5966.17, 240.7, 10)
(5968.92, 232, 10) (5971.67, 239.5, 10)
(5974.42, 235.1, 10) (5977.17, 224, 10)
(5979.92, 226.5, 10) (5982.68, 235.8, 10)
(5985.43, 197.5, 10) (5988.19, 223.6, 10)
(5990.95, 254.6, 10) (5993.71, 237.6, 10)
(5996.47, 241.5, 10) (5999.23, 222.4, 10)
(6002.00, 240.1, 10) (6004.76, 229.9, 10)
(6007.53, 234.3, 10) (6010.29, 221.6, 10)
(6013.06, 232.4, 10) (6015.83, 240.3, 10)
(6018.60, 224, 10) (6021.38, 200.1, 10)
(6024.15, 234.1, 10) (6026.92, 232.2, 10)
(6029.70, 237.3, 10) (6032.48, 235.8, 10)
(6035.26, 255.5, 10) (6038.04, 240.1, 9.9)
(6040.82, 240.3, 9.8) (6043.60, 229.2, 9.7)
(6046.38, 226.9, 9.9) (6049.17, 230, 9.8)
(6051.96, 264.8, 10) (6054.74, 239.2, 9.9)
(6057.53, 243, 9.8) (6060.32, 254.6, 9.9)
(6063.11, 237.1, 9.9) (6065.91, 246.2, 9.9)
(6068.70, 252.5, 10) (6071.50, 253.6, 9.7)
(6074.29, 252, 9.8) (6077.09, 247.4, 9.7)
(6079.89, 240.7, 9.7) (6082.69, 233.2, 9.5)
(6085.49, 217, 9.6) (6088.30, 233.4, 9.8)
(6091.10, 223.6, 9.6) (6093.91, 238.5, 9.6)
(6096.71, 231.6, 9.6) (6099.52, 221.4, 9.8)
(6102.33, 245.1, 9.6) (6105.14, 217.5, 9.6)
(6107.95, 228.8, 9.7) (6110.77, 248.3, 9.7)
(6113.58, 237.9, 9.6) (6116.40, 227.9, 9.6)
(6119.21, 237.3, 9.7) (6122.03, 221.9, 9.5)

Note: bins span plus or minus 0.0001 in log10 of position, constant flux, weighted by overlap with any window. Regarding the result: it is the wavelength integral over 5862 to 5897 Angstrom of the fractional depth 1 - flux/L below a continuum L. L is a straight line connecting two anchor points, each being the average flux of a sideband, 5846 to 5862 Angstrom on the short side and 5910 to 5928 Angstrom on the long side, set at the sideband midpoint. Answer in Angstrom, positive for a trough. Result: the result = 1.7 Angstrom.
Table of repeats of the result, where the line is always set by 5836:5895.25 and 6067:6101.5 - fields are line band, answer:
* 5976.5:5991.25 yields 0.5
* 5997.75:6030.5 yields 0.8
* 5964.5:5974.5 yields -0.2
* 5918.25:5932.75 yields -0.4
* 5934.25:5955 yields 0.0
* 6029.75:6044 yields -0.3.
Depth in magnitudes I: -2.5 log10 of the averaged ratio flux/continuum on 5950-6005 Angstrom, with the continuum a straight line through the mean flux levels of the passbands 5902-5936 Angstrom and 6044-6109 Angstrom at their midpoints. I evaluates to 0.01 mag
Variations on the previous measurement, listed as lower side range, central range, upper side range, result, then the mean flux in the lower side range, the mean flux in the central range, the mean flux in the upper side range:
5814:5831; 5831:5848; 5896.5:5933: -0.04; 244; 252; 232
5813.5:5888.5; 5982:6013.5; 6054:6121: 0.03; 237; 231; 238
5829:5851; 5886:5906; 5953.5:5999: 0.17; 249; 208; 234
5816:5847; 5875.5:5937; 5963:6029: 0.07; 248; 224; 231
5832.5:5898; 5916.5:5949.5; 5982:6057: -0.01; 228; 233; 233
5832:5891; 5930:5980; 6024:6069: 0.02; 233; 233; 241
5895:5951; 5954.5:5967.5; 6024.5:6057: -0.03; 229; 238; 239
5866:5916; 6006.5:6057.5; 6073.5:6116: -0.02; 221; 235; 234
